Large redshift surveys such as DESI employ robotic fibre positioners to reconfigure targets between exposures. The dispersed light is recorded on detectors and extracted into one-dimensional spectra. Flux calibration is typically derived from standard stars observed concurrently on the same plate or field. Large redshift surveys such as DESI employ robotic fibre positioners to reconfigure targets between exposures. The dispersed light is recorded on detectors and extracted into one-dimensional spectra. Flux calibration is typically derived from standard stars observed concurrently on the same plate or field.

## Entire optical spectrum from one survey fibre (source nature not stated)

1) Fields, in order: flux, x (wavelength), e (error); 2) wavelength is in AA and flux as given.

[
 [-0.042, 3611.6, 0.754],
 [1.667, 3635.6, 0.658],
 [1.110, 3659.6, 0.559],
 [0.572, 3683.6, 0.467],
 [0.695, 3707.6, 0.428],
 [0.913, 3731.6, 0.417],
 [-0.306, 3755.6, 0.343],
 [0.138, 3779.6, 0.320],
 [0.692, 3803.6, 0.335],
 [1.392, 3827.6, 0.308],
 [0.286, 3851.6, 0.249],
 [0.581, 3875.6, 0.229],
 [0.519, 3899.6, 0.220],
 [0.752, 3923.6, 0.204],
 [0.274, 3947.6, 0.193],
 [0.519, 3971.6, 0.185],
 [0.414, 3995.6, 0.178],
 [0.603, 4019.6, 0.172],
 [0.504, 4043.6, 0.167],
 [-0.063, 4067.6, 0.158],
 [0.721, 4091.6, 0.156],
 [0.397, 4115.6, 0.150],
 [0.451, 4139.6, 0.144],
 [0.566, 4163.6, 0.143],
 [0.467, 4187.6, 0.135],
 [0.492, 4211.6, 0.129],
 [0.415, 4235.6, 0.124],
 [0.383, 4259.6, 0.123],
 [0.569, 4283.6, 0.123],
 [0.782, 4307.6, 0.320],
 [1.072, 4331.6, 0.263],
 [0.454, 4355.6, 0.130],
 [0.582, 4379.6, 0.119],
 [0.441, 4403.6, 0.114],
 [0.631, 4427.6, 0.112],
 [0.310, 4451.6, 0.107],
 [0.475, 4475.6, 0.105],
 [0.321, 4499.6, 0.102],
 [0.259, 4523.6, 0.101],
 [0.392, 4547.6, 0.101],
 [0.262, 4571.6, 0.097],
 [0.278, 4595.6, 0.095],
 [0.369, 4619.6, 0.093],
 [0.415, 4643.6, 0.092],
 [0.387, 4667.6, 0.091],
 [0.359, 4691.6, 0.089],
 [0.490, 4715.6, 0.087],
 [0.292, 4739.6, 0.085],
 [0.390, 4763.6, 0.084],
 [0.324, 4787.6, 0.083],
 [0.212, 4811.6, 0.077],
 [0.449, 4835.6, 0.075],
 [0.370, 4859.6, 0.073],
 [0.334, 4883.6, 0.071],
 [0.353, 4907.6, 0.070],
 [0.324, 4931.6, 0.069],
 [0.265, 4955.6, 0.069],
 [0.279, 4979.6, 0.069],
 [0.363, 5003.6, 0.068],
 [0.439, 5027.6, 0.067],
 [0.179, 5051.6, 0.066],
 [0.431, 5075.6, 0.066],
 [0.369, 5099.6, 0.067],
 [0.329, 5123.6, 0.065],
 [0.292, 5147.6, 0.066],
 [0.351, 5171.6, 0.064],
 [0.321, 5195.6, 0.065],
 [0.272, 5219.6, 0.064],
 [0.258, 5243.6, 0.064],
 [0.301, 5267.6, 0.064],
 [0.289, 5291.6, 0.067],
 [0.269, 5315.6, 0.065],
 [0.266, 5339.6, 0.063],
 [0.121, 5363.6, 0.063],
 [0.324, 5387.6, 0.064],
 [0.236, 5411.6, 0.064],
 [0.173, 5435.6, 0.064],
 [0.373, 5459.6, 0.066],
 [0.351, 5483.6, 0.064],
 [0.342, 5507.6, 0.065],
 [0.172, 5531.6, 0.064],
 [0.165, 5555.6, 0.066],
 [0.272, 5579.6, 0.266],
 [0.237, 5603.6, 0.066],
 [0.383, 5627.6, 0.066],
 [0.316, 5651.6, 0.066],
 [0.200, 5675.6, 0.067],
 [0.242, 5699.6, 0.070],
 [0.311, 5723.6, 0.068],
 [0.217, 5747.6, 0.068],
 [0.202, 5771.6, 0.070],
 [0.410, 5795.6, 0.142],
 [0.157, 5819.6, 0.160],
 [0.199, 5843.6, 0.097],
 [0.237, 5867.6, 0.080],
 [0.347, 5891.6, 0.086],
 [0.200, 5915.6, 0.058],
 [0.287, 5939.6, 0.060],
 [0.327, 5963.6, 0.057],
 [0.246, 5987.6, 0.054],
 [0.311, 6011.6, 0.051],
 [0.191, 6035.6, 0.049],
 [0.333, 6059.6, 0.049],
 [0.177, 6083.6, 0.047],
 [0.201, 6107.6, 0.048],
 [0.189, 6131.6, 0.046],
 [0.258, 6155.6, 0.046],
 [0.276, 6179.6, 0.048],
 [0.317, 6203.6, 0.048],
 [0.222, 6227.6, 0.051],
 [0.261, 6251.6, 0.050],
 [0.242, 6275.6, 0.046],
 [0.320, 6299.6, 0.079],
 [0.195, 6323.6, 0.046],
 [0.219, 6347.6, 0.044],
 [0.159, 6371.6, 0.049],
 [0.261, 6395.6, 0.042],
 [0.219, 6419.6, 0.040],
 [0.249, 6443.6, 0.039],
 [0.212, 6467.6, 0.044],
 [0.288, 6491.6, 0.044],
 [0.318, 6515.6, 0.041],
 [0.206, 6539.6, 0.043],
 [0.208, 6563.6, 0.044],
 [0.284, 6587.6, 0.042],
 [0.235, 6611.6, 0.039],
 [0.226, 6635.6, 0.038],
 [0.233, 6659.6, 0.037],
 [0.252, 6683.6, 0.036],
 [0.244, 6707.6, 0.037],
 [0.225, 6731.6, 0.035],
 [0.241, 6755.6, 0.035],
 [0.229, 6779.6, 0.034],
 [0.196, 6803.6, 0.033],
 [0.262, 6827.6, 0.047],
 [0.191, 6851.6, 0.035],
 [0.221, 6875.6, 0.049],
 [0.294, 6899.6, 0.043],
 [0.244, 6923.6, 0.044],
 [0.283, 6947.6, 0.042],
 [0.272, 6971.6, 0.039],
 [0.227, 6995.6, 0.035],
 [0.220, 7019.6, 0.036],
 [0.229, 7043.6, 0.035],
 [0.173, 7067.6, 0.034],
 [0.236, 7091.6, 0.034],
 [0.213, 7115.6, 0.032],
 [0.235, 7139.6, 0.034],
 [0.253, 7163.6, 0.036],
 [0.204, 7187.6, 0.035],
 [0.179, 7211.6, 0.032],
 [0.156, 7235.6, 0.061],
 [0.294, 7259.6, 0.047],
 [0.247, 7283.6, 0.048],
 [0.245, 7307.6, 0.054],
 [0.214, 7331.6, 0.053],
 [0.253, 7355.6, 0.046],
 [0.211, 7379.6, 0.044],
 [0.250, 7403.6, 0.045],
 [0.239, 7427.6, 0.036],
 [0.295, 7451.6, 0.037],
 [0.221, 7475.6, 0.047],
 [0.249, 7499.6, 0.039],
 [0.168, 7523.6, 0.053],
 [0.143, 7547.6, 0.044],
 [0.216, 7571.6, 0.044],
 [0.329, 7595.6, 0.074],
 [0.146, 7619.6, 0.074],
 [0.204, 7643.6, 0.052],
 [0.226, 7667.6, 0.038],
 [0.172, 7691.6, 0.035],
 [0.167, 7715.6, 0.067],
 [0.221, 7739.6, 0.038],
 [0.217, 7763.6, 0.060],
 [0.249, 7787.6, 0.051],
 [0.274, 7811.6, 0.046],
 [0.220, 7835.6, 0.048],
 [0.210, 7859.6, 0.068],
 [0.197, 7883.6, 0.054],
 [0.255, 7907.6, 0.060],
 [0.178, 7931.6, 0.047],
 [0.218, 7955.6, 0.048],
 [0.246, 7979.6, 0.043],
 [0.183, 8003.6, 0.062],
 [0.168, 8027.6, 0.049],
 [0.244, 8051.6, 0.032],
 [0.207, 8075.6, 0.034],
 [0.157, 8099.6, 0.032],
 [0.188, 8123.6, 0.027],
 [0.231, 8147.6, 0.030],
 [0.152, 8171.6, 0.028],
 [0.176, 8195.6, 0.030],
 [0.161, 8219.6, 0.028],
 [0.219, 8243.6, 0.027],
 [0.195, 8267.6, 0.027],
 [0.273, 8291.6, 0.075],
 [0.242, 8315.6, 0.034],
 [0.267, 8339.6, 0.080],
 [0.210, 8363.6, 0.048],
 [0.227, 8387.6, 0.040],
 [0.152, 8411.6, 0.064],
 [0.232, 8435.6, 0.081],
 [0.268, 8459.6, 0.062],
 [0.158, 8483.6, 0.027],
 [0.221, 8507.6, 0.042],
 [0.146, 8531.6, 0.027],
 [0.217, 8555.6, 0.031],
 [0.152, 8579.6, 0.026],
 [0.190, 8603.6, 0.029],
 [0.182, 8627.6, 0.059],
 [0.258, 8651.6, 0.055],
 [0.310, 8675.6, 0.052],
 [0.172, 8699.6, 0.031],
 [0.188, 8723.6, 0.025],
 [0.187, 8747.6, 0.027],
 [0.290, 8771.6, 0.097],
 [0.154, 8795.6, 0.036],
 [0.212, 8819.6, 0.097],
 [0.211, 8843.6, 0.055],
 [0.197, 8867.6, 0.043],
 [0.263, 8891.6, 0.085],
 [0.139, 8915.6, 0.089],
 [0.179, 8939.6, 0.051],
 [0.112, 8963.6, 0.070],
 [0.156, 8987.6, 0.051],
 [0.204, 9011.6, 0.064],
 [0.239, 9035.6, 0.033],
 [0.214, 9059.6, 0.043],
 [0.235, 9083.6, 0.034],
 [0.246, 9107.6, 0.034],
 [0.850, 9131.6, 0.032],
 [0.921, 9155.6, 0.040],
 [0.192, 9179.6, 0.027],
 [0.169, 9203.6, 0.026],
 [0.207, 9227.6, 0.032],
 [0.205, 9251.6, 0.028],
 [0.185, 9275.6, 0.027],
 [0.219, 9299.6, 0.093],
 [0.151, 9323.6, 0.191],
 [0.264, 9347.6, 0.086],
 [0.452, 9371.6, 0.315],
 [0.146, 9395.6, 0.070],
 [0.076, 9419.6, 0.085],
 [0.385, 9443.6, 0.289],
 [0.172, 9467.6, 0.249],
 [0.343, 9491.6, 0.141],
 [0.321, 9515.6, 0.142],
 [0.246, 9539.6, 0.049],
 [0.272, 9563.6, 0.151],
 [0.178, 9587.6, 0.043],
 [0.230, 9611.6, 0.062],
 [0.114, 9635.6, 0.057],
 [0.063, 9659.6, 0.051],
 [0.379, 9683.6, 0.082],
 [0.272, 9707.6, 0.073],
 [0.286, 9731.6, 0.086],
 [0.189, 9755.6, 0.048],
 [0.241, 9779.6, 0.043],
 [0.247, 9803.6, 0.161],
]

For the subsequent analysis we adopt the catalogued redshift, 1.452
